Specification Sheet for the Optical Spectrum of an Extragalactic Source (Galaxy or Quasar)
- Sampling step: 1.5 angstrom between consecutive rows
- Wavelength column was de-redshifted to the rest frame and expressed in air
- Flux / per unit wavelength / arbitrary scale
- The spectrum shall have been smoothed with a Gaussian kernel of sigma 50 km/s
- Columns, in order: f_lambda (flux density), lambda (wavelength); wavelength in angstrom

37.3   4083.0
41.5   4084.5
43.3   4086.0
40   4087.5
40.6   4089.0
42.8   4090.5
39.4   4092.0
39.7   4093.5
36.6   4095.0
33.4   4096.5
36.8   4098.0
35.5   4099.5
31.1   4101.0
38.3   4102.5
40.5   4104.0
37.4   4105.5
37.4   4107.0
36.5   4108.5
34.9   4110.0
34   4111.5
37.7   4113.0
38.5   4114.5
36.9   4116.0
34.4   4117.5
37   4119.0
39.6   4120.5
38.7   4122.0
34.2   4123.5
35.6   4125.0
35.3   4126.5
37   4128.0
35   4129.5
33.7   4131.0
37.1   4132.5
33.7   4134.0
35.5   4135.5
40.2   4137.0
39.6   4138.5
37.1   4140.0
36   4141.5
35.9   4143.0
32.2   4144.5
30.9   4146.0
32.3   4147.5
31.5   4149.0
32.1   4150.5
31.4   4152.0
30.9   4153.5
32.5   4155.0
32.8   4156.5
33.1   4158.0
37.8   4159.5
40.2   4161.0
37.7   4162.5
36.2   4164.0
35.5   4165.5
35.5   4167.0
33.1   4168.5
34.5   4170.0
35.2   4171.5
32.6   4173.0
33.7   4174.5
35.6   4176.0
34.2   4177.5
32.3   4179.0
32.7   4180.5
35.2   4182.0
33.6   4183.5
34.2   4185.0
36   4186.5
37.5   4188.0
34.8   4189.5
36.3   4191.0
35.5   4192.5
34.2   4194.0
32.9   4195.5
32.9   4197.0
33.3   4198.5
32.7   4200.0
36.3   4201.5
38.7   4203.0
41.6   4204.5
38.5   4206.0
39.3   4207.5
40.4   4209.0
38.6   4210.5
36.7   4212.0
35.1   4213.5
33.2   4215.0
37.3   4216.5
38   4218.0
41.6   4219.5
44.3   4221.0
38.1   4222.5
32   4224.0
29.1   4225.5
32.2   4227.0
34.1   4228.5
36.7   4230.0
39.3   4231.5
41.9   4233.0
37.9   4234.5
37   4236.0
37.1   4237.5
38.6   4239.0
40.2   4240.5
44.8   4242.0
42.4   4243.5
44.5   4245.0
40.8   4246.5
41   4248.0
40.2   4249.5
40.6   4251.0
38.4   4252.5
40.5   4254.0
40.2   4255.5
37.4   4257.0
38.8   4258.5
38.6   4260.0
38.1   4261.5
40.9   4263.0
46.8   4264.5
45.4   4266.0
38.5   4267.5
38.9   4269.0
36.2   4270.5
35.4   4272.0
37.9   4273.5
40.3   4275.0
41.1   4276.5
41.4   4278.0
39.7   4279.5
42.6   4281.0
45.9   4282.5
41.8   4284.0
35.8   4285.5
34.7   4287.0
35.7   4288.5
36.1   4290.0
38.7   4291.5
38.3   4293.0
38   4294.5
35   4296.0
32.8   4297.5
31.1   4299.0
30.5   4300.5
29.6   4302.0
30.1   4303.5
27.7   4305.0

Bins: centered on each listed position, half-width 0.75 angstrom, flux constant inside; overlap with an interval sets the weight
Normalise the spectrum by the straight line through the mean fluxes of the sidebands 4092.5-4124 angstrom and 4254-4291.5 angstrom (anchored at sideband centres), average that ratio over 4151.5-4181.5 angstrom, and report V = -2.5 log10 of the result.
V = 0.10 mag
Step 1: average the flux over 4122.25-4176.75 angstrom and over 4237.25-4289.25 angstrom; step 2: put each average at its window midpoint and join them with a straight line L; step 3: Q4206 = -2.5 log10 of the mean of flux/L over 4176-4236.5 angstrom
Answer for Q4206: 0.039 mag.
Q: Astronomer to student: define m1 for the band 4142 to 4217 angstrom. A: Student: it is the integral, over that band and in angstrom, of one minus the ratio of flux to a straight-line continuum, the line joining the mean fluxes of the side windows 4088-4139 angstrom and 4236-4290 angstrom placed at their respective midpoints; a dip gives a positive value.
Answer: 6.50 angstrom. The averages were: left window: 36.9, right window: 39.9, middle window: 34.9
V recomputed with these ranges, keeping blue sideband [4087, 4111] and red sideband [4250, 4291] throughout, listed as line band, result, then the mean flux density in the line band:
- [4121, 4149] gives 0.072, 35.5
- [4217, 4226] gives 0.044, 37.4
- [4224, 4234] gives 0.108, 35.3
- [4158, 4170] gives 0.060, 36.2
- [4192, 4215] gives 0.069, 36.4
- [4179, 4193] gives 0.107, 34.9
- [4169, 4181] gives 0.137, 33.9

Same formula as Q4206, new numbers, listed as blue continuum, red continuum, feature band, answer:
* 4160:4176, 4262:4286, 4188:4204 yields 0.05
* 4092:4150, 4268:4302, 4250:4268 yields -0.09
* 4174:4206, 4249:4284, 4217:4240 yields 0.01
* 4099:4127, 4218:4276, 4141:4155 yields 0.15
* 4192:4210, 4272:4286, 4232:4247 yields -0.06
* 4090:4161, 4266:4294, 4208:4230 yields 0.04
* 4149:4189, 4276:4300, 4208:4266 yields -0.07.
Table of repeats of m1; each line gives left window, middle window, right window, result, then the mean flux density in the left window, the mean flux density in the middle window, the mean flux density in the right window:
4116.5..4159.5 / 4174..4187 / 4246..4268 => 0.96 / 34.9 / 34.1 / 40.4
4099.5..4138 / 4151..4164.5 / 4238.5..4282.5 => 1.03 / 36.4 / 34.7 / 40.5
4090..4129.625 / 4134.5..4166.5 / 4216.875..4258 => 2.25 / 36.8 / 34.8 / 38.8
